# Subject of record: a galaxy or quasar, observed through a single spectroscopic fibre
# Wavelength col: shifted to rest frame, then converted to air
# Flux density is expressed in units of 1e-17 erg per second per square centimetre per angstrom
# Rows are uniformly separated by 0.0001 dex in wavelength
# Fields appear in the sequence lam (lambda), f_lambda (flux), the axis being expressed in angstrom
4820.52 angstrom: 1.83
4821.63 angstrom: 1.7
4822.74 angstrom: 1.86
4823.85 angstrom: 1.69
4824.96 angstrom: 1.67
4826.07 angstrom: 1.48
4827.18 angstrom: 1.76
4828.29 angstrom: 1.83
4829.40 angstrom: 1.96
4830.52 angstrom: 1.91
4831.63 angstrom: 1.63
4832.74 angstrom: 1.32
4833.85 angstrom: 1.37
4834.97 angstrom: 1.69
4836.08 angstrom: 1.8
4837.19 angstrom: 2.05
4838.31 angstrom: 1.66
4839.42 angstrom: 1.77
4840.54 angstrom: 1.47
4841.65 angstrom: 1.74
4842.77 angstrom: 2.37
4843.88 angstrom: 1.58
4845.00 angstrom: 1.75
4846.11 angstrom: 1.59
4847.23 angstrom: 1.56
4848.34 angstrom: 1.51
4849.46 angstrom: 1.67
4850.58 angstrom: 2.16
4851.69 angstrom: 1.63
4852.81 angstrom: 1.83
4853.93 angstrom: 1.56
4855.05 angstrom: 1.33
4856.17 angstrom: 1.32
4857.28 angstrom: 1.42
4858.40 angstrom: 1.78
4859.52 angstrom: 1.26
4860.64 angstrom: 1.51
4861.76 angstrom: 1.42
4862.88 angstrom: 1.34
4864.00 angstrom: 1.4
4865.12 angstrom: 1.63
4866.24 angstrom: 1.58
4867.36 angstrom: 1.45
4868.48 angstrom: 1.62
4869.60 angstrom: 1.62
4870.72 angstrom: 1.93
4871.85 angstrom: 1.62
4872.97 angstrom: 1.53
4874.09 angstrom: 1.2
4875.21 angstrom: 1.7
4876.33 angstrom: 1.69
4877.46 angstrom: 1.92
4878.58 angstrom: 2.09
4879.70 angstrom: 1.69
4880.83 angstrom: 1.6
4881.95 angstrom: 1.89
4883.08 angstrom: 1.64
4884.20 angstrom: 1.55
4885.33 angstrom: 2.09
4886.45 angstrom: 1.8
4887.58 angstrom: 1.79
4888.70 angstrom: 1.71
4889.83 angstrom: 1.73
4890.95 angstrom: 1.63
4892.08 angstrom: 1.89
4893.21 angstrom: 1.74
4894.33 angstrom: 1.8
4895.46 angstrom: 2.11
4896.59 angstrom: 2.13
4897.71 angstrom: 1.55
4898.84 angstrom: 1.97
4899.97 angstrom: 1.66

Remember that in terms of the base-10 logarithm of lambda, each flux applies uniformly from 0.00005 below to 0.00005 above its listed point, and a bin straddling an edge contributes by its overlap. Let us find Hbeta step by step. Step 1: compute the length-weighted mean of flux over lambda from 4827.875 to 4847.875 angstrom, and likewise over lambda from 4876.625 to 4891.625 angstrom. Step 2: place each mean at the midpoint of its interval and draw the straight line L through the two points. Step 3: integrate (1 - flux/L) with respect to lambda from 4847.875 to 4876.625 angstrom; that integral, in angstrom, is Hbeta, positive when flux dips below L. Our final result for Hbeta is 3.07 angstrom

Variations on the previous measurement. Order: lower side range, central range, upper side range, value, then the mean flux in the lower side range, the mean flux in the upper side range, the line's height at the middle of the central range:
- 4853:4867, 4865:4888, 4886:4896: -0.7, 1.47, 1.8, 1.65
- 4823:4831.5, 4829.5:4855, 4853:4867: -1.3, 1.75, 1.47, 1.63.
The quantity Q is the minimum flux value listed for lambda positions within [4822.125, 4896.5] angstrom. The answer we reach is 1.2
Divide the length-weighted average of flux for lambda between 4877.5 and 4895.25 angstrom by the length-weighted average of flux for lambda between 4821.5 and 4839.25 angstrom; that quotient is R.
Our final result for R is 1.04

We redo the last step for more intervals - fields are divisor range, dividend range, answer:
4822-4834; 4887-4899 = 1.07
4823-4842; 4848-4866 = 0.91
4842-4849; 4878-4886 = 1.04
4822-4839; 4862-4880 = 0.95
